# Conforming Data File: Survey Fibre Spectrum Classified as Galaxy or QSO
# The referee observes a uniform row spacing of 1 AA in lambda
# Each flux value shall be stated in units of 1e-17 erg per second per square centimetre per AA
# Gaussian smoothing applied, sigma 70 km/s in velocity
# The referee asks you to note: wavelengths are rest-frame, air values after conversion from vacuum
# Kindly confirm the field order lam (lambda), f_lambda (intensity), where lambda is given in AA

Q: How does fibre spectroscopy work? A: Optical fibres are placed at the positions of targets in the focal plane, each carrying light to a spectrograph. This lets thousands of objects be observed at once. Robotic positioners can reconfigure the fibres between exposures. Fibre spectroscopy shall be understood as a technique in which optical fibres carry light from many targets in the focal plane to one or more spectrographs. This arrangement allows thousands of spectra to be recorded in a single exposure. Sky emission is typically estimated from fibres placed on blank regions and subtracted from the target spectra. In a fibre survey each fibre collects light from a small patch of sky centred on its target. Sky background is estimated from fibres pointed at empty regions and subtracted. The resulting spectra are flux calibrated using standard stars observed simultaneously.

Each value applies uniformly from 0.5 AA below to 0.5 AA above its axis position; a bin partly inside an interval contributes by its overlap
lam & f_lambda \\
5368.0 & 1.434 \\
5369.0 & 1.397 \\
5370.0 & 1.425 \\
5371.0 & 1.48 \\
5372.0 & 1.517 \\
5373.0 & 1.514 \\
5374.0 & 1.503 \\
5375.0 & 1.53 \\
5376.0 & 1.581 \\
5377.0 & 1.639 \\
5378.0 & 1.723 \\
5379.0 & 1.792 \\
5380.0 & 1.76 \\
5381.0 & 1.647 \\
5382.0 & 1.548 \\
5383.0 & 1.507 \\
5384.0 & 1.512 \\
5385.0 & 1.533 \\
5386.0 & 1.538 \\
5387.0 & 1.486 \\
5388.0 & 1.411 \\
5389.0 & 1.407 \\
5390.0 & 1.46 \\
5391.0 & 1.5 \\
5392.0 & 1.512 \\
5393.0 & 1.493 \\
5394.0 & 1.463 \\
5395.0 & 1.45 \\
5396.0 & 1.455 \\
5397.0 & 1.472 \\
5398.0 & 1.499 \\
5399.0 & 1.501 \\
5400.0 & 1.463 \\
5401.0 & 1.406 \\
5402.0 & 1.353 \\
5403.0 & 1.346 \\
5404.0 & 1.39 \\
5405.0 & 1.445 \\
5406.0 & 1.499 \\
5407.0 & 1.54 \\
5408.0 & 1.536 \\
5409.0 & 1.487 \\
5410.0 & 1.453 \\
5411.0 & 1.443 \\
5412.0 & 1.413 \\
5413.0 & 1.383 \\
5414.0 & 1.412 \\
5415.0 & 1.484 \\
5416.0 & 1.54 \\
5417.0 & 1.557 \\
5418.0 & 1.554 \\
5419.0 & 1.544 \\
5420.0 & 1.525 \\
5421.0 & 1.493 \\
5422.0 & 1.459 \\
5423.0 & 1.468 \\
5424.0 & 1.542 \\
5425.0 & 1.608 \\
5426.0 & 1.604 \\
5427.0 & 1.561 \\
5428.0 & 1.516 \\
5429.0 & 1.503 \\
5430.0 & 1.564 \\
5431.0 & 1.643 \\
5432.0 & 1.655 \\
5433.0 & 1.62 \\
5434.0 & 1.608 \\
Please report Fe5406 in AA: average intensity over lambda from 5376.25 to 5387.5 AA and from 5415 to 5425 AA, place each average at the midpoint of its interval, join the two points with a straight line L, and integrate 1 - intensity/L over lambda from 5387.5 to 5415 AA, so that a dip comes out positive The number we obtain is 2.0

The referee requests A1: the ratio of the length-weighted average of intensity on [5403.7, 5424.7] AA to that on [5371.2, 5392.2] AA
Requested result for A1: 1.0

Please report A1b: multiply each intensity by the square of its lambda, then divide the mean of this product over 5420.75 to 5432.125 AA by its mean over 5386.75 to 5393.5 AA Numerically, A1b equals 1.07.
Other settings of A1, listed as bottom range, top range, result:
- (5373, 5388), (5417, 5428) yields 0.97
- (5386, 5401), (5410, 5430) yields 1.02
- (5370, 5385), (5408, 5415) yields 0.91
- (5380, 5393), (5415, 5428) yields 1.01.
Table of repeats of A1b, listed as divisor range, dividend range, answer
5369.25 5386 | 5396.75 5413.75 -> 0.93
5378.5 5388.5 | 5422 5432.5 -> 1.01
